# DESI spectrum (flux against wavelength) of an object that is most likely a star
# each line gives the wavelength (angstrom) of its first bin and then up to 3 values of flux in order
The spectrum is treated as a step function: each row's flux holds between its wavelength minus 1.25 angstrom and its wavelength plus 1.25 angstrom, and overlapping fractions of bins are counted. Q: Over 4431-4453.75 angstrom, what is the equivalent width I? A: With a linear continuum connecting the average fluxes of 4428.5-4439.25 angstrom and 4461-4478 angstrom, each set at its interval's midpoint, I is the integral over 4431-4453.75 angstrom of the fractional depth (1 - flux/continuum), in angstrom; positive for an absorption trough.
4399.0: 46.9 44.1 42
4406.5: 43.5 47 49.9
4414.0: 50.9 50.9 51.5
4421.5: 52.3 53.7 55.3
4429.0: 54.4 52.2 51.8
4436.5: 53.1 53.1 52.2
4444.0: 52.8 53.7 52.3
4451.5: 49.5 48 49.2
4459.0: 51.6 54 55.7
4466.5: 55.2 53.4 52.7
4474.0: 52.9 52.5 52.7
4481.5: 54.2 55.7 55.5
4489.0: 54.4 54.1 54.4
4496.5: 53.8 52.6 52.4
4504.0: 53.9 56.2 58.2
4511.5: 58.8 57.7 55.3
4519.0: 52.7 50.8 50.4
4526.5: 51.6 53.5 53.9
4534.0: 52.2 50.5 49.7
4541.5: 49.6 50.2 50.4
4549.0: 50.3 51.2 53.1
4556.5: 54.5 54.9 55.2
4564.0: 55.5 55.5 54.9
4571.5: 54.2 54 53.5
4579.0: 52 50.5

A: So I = 0.4 angstrom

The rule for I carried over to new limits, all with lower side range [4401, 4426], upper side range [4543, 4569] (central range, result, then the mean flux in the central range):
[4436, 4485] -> -2.3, 52.7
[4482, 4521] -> -2.6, 54.9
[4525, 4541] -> 0.2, 51.8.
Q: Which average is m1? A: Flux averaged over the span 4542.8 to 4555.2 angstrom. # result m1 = 51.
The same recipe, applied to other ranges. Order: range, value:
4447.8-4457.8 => 49.7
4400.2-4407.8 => 43.2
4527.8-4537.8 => 52.5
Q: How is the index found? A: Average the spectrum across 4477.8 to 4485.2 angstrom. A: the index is 54.2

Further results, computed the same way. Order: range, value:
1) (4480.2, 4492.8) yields 54.8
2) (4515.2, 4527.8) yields 52.2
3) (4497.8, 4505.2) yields 53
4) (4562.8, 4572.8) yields 55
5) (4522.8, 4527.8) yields 51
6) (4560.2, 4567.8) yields 55.4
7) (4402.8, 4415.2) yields 46.7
